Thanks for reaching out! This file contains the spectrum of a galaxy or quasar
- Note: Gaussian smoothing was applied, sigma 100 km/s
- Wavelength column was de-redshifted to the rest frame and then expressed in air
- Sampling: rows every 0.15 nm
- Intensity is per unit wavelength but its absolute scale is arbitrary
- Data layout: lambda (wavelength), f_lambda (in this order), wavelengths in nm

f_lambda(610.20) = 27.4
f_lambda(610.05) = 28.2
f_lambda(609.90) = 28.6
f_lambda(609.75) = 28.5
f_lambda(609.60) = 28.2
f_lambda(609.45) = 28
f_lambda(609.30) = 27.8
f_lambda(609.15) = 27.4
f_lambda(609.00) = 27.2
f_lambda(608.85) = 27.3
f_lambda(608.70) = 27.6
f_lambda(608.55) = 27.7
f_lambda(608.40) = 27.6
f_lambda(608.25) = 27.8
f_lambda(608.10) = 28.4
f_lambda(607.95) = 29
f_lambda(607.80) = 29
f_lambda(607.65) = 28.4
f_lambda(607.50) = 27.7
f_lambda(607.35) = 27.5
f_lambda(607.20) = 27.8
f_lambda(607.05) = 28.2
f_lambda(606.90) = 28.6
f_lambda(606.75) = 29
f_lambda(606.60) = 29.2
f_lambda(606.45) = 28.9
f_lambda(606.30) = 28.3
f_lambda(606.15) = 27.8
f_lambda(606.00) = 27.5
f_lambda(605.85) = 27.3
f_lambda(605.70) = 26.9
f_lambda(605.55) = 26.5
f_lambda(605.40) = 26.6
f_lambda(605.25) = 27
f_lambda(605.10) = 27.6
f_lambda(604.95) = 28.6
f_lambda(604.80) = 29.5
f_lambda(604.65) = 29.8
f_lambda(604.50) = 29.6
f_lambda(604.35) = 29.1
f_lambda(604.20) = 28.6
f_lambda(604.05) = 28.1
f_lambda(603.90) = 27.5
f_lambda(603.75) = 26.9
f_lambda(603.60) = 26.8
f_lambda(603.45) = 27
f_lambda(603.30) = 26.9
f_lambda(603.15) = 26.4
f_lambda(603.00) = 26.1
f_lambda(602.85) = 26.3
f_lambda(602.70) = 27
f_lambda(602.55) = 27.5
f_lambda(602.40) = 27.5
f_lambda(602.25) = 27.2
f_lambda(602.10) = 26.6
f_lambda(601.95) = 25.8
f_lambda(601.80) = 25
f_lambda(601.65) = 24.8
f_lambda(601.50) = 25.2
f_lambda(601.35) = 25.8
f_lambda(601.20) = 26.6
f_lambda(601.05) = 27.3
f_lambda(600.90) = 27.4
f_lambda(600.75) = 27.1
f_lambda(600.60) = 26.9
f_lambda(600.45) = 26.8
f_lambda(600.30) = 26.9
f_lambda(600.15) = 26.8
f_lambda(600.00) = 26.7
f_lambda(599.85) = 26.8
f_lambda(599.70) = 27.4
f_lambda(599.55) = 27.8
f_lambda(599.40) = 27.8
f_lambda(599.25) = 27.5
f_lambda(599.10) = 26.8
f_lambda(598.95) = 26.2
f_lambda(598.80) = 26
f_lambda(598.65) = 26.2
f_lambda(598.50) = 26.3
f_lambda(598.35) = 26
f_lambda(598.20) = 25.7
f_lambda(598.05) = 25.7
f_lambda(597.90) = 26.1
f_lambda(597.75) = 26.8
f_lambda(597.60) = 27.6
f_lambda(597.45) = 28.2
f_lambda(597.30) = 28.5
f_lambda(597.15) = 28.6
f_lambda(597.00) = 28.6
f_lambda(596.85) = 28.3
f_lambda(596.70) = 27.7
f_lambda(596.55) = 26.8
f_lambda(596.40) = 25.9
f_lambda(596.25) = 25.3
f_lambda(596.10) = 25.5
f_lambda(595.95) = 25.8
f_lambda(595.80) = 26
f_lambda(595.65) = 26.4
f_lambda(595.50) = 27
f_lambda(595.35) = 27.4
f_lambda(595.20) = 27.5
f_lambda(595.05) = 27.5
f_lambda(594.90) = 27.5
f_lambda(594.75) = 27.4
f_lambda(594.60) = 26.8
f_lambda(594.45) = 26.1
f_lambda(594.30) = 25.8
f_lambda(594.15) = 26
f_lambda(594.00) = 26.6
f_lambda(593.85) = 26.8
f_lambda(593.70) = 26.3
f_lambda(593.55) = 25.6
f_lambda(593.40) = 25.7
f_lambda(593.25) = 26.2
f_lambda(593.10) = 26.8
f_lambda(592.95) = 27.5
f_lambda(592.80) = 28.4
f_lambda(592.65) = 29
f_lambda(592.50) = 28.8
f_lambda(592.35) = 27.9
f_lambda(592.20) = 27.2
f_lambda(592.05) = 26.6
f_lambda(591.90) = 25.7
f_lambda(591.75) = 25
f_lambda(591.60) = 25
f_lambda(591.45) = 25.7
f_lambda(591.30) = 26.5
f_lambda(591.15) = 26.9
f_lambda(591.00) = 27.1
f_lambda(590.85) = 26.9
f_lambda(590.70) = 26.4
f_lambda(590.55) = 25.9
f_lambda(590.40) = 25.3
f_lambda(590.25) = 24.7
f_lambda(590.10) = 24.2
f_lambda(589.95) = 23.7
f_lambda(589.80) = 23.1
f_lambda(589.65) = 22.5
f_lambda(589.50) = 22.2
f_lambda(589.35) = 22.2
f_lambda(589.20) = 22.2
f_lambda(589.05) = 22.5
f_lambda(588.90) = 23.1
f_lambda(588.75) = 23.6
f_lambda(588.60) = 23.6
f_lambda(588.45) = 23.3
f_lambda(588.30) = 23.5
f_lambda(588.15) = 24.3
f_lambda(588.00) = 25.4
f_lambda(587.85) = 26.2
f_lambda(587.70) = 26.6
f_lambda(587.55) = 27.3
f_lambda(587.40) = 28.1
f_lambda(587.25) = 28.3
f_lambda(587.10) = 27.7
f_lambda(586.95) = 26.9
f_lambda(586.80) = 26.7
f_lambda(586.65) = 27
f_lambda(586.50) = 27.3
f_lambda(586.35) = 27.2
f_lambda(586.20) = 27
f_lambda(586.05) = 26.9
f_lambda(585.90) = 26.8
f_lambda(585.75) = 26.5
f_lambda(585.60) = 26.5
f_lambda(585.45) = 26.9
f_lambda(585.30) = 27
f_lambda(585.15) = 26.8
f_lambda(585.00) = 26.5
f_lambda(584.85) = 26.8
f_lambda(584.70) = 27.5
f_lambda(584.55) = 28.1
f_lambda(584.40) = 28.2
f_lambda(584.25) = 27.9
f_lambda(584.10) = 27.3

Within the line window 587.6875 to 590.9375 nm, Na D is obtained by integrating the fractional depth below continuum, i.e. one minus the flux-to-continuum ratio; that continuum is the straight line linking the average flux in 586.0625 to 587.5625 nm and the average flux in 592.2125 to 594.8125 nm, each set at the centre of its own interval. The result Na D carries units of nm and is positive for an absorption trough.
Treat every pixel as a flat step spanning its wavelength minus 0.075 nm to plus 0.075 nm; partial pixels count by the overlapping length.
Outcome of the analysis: 0.37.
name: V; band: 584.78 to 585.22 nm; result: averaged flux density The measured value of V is 26.7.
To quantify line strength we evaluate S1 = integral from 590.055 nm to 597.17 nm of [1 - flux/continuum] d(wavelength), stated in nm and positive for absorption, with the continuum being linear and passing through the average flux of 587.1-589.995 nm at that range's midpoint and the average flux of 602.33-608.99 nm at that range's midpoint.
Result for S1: -0.34 nm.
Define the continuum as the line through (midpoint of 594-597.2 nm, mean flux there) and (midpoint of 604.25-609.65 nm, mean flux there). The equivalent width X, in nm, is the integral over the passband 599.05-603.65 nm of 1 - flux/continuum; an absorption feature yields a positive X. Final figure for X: 0.12 nm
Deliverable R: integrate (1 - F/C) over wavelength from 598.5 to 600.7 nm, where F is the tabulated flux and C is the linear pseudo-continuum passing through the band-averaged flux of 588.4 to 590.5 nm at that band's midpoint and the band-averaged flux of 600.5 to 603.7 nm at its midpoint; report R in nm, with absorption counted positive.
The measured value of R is -0.08 nm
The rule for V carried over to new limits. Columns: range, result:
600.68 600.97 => 27.3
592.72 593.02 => 28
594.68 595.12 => 27.5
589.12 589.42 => 22.2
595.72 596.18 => 25.8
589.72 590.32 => 23.9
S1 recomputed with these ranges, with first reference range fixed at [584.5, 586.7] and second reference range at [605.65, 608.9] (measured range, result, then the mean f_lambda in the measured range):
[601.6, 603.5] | 0.093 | 26.5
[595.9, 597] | 0.036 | 26.6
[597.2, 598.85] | 0.055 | 26.7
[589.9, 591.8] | 0.110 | 25.7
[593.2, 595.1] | 0.065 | 26.5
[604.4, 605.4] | -0.021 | 28.5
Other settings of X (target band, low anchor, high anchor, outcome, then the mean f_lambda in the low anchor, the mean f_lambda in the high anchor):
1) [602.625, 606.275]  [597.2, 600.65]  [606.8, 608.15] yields 0.03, 26.9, 28.3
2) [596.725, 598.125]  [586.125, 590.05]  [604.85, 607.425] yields -0.06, 25.1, 27.9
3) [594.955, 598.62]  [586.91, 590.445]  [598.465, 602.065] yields -0.13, 24.6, 26.6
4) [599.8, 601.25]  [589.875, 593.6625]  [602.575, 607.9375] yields 0.02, 26.3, 27.8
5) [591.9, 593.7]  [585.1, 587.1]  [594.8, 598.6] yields -0.02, 26.9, 26.9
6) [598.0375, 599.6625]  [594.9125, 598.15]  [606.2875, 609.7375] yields 0.04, 27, 28.1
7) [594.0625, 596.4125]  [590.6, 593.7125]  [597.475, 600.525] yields 0.02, 26.7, 26.7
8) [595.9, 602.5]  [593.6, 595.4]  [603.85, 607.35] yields 0.15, 26.8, 28.2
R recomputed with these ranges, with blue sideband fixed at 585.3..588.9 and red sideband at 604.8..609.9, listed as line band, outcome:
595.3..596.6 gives 0.04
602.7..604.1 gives 0.04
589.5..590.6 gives 0.10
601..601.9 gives 0.06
